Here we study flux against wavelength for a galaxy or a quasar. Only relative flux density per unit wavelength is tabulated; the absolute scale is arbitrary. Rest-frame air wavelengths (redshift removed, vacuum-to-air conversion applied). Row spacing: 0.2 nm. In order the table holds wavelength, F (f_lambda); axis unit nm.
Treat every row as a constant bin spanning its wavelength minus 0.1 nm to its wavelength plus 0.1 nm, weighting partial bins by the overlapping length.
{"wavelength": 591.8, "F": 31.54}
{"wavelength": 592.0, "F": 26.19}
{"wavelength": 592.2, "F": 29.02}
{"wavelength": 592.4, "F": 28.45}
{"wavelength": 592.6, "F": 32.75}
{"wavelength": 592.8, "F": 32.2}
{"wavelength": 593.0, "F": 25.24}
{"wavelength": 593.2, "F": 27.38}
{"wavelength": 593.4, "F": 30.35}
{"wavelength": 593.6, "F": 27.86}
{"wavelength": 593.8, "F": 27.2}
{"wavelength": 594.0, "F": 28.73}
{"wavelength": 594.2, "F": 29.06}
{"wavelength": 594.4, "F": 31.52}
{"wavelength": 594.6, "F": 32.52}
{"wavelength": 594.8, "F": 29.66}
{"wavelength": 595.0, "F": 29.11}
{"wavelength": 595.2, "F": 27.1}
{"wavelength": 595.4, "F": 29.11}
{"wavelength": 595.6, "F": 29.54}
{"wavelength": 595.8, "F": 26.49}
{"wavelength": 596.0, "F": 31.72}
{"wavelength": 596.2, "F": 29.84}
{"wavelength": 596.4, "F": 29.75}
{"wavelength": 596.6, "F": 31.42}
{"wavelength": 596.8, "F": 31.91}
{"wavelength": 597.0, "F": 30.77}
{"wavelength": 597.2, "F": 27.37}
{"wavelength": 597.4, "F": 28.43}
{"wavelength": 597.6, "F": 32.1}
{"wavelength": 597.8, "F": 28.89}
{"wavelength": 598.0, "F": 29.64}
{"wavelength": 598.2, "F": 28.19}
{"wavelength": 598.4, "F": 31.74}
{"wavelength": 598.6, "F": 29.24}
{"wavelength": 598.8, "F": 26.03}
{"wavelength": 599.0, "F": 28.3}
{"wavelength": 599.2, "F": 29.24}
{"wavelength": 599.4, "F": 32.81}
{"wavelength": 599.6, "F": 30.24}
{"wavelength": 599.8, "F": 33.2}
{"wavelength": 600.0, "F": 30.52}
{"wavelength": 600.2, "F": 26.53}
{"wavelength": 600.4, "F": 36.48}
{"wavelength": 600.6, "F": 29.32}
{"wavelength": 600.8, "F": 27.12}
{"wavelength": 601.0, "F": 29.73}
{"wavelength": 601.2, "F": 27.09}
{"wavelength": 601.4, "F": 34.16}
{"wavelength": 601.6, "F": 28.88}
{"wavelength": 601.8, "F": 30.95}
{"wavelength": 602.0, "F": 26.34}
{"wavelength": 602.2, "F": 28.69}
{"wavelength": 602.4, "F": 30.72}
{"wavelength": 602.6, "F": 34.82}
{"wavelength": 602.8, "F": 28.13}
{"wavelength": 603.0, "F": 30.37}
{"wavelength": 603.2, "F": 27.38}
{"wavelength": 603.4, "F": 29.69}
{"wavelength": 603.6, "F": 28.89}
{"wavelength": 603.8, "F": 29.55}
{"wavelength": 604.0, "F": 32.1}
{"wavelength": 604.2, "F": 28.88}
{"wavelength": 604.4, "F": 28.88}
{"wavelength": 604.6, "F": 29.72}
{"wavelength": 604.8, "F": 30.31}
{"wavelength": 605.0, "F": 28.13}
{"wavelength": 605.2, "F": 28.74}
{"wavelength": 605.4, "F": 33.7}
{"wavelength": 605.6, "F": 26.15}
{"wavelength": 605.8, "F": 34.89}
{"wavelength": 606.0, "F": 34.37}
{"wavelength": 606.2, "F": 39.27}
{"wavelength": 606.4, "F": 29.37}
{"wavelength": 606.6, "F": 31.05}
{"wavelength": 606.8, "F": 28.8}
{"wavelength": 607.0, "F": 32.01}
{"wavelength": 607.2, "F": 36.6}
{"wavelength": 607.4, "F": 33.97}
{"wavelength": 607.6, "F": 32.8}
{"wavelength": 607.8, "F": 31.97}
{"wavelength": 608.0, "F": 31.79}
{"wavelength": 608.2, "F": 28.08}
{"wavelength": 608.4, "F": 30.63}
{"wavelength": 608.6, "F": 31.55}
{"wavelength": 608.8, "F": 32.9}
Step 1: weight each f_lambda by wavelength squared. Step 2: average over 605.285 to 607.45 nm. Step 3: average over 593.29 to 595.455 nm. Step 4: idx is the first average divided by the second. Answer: 1.16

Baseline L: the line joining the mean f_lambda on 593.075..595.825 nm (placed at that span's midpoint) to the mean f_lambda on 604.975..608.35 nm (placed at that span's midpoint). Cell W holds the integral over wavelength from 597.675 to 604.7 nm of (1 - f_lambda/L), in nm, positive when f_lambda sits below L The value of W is 0.19 nm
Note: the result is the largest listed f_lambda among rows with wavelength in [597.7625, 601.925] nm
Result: 36.48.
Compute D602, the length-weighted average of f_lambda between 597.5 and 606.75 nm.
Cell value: 30.2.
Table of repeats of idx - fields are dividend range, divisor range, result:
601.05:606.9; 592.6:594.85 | 1.07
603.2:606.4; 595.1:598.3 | 1.07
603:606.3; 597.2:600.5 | 1.04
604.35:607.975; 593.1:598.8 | 1.11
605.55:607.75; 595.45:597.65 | 1.14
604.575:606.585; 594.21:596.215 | 1.10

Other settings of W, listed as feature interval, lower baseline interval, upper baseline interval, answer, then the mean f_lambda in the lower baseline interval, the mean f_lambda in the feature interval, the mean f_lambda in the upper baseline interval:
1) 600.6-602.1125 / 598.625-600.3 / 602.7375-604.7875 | 0.02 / 29.6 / 29.2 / 29.4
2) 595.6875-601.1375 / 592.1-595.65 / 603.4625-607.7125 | 0.03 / 29.3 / 29.9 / 31.3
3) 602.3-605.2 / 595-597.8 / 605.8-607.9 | 0.21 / 29.6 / 29.8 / 33.1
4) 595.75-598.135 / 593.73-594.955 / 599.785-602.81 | 0.00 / 29.8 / 29.9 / 30.1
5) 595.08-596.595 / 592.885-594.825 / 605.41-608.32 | 0.01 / 28.9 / 29.2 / 32.3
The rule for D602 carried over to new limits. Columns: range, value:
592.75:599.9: 29.5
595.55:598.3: 29.7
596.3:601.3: 29.8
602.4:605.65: 29.8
